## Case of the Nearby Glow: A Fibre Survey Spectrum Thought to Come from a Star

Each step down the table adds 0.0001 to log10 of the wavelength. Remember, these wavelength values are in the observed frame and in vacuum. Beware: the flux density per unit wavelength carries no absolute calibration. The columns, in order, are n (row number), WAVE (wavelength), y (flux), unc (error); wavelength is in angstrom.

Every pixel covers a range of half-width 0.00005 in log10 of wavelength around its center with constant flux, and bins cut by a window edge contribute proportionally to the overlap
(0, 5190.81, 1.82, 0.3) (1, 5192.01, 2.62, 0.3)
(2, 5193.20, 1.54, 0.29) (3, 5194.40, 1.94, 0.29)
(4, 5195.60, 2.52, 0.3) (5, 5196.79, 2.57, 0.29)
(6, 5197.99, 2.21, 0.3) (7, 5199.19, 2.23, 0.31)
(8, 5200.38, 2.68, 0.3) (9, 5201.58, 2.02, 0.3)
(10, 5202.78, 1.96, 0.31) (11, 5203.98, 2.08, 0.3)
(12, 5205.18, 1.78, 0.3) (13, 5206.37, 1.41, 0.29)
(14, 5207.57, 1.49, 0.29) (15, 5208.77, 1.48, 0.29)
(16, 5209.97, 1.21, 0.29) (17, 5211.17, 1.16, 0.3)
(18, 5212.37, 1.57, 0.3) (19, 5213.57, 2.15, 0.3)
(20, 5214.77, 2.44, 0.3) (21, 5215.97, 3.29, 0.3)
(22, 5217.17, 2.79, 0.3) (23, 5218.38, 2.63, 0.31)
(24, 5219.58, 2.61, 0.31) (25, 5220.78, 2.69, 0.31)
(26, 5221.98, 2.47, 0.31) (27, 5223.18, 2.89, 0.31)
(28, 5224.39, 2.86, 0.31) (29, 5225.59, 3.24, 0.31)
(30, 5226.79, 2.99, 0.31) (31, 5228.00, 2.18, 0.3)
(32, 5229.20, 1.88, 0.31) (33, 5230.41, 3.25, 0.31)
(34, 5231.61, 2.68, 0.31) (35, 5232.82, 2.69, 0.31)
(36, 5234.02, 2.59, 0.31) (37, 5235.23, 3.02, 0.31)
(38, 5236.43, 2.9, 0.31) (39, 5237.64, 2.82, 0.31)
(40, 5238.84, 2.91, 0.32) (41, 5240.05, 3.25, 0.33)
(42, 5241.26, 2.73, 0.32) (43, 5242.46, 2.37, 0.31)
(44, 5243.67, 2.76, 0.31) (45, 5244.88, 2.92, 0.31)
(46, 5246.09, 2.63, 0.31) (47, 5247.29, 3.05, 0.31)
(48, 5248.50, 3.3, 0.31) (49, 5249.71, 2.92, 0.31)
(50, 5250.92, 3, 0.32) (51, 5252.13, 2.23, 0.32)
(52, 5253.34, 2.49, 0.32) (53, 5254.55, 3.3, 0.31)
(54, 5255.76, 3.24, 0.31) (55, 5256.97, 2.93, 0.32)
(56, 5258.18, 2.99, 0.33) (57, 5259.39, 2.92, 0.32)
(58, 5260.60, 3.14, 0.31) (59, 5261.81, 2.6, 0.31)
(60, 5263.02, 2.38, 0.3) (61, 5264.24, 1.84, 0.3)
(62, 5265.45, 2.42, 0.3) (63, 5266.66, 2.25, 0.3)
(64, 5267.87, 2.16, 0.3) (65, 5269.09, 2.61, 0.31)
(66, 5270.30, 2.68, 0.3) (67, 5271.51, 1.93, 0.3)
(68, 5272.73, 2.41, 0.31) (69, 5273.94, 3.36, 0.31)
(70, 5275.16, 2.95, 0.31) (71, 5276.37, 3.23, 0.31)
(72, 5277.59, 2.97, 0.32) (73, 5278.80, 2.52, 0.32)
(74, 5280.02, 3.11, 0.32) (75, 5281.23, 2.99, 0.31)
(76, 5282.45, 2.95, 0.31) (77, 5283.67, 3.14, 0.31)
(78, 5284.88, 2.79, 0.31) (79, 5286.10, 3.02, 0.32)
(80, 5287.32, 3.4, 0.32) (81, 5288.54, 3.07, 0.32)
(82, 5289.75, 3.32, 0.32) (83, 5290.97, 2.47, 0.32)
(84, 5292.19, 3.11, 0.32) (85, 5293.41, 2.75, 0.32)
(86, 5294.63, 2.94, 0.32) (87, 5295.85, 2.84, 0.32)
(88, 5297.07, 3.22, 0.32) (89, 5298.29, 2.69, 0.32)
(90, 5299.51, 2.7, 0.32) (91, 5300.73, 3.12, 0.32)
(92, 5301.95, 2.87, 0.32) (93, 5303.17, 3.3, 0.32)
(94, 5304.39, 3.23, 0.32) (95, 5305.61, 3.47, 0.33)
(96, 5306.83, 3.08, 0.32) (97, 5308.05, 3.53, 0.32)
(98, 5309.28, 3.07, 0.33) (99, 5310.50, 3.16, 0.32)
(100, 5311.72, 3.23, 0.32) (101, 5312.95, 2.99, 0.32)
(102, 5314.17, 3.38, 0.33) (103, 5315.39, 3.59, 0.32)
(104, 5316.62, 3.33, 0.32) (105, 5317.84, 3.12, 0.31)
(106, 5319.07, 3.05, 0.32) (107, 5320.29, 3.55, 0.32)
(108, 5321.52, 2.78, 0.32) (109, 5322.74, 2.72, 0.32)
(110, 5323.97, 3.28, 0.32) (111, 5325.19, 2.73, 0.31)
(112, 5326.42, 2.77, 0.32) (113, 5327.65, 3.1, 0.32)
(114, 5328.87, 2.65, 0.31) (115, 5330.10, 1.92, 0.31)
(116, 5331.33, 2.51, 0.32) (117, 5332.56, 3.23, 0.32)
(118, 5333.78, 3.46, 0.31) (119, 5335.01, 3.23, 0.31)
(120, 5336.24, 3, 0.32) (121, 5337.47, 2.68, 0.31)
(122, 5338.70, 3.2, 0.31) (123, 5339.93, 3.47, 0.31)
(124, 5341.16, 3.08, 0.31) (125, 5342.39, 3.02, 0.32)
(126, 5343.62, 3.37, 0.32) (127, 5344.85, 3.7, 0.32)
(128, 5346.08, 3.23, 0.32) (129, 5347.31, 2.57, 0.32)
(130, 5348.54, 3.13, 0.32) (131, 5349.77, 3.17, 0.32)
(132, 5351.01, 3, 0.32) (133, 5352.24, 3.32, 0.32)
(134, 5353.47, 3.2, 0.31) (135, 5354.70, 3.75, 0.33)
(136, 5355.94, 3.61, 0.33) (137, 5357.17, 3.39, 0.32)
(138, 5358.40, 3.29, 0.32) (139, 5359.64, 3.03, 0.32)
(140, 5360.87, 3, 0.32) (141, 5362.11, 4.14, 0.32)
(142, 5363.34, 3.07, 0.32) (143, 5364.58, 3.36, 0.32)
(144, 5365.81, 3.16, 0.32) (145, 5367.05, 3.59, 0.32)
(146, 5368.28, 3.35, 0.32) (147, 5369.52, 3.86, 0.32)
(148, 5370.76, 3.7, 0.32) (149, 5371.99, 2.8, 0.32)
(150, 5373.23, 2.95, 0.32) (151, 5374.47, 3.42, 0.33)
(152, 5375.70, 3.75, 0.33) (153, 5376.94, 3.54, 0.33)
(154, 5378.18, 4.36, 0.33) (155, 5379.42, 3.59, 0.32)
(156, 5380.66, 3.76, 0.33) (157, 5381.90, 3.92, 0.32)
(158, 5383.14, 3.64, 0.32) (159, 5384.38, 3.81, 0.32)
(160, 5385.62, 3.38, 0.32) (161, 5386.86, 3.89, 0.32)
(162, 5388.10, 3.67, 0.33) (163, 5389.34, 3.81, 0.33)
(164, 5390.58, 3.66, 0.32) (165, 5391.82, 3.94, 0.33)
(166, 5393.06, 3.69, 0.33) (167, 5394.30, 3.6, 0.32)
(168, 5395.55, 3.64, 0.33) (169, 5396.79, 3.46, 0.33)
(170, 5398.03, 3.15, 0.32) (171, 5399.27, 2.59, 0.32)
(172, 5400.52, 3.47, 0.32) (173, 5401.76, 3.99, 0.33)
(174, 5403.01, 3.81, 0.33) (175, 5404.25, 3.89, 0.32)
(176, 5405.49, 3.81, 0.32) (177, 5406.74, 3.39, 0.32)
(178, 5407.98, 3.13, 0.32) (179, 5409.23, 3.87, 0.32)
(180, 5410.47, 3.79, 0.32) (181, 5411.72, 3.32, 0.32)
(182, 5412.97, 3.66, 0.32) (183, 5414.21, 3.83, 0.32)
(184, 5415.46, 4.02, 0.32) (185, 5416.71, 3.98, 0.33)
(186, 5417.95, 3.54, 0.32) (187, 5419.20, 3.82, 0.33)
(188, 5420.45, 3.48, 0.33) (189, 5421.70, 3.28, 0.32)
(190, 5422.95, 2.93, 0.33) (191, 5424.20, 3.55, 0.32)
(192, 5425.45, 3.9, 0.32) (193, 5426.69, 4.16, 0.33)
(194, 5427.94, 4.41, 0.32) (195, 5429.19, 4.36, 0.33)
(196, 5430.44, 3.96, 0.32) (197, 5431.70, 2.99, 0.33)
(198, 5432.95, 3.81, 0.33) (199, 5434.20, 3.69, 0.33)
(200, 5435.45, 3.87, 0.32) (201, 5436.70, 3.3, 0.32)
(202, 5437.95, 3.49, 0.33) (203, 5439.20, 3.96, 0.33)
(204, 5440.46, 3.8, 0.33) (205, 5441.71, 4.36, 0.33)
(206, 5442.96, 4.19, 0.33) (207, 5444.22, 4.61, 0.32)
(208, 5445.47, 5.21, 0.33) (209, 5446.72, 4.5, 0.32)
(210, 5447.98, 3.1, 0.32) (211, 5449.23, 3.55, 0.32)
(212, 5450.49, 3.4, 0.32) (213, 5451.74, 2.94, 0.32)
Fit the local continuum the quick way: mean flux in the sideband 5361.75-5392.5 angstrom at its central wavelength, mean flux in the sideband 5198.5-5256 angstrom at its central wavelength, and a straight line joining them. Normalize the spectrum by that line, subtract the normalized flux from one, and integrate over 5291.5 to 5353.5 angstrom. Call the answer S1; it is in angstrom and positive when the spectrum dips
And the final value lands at 2.5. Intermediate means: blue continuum 2.52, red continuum 3.6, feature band 3.07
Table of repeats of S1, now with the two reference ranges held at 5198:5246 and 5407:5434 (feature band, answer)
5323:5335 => 1.0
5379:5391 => -0.8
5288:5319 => -1.5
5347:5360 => 0.1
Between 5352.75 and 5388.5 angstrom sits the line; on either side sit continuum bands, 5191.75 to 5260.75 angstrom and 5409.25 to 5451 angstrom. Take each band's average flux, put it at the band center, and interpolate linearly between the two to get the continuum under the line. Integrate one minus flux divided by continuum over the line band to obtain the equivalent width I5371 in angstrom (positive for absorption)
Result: -0.8 angstrom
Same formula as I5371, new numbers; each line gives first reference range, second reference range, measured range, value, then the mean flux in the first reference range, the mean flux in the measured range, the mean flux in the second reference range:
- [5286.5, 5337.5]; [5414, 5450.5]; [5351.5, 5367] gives 0.0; 3.04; 3.37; 3.84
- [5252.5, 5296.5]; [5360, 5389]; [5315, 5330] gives 0.7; 2.81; 3.01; 3.55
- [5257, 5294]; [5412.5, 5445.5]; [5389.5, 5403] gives 0.3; 2.79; 3.54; 3.83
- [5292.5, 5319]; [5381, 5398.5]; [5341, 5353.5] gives 0.8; 3.12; 3.16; 3.67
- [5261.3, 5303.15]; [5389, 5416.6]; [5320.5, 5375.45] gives 1.4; 2.8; 3.17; 3.62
